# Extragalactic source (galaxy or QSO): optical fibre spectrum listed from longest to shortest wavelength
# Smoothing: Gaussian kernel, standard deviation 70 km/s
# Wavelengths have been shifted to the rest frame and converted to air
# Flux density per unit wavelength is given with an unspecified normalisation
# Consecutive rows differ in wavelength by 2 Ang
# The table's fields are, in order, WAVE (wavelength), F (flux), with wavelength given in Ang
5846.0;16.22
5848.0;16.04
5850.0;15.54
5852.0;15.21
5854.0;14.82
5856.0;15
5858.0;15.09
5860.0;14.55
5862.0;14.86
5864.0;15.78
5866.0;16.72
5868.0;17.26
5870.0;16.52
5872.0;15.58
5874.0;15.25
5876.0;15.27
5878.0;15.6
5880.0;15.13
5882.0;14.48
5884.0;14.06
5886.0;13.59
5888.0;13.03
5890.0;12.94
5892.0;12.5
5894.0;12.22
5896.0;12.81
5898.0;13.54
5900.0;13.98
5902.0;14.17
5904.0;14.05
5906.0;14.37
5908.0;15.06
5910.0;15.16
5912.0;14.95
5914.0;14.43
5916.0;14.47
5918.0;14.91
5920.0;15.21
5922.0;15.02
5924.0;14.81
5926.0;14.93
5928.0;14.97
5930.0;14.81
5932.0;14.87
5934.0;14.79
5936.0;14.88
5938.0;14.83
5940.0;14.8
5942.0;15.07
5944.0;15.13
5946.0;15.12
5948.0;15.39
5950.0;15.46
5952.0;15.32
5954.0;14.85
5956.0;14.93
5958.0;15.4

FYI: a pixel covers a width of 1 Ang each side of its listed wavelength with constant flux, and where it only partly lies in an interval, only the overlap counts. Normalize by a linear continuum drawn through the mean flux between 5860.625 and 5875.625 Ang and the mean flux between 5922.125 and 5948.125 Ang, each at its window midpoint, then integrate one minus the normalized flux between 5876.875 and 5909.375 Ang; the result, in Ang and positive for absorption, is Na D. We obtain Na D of 3.5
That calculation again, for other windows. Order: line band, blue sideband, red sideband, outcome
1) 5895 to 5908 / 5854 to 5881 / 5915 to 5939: 1.1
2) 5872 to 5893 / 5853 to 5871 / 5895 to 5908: 0.7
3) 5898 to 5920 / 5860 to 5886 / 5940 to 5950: 1.1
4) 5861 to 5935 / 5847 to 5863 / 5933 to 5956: 2.2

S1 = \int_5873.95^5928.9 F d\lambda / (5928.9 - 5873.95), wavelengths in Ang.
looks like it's 14.3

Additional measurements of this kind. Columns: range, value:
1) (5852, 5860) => 14.9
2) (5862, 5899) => 14.6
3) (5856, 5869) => 15.7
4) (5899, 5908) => 14.2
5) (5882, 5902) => 13.3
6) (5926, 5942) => 14.9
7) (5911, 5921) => 14.8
